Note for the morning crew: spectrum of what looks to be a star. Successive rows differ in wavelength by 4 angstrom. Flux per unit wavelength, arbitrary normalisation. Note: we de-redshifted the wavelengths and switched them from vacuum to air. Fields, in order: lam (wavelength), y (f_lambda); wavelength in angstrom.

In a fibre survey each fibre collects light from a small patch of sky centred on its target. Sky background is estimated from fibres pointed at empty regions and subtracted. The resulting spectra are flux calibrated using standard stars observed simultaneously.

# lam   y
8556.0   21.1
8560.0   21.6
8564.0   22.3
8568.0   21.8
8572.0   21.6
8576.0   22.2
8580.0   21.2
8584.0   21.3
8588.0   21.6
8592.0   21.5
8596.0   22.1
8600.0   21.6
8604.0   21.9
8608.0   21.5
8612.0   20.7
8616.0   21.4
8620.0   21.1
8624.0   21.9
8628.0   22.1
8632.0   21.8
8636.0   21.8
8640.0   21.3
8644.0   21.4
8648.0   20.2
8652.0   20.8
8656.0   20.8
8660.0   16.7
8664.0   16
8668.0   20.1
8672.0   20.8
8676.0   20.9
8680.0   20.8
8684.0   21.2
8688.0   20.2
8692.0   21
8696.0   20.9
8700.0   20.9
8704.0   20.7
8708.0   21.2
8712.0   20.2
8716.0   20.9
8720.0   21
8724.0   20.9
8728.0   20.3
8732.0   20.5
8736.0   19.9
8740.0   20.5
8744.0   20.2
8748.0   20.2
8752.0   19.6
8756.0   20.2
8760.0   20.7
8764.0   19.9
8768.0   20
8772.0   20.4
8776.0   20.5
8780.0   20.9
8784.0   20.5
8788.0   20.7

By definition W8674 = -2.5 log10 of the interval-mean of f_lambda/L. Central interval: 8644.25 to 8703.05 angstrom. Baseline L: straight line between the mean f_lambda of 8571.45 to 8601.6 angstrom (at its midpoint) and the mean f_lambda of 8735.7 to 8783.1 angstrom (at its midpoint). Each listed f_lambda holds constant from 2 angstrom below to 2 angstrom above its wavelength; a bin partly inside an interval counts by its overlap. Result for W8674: 0.04 mag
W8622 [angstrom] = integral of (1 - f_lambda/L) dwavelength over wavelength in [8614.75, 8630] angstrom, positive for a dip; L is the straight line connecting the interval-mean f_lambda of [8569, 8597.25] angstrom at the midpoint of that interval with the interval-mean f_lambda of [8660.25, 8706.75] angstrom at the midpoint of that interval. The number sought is -0.4 angstrom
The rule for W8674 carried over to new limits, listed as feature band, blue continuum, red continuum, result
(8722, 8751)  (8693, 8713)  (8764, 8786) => 0.02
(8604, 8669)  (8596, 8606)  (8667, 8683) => 0.03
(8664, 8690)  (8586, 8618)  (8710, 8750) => 0.03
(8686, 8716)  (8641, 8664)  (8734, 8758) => -0.04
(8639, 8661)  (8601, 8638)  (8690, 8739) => 0.05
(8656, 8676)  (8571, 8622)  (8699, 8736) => 0.12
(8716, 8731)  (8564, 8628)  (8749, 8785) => -0.01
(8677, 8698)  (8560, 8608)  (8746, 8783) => 0.00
